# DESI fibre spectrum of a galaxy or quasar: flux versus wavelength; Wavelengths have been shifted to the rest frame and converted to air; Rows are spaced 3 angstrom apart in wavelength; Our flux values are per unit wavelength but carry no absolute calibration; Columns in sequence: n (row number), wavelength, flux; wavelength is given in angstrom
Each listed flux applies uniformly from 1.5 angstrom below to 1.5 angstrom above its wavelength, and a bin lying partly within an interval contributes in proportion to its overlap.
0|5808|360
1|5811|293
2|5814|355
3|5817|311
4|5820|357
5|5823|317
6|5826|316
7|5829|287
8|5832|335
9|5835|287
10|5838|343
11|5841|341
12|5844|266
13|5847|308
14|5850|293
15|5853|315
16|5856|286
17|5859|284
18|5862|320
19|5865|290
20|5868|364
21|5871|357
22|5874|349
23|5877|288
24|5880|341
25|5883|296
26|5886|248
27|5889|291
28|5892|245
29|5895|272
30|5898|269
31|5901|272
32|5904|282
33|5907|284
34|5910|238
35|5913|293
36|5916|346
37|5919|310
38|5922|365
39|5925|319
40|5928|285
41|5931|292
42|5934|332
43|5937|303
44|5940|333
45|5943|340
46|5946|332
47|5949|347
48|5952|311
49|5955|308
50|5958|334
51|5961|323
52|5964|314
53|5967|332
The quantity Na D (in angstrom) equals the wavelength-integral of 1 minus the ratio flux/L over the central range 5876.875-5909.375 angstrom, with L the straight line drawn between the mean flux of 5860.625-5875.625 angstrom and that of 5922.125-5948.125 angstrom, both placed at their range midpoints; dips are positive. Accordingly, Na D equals 5.0 angstrom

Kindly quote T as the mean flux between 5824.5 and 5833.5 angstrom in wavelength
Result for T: 313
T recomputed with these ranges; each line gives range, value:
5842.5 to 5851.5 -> 289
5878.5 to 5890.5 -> 294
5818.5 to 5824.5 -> 337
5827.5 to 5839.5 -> 313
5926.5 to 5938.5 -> 303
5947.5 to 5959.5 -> 325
